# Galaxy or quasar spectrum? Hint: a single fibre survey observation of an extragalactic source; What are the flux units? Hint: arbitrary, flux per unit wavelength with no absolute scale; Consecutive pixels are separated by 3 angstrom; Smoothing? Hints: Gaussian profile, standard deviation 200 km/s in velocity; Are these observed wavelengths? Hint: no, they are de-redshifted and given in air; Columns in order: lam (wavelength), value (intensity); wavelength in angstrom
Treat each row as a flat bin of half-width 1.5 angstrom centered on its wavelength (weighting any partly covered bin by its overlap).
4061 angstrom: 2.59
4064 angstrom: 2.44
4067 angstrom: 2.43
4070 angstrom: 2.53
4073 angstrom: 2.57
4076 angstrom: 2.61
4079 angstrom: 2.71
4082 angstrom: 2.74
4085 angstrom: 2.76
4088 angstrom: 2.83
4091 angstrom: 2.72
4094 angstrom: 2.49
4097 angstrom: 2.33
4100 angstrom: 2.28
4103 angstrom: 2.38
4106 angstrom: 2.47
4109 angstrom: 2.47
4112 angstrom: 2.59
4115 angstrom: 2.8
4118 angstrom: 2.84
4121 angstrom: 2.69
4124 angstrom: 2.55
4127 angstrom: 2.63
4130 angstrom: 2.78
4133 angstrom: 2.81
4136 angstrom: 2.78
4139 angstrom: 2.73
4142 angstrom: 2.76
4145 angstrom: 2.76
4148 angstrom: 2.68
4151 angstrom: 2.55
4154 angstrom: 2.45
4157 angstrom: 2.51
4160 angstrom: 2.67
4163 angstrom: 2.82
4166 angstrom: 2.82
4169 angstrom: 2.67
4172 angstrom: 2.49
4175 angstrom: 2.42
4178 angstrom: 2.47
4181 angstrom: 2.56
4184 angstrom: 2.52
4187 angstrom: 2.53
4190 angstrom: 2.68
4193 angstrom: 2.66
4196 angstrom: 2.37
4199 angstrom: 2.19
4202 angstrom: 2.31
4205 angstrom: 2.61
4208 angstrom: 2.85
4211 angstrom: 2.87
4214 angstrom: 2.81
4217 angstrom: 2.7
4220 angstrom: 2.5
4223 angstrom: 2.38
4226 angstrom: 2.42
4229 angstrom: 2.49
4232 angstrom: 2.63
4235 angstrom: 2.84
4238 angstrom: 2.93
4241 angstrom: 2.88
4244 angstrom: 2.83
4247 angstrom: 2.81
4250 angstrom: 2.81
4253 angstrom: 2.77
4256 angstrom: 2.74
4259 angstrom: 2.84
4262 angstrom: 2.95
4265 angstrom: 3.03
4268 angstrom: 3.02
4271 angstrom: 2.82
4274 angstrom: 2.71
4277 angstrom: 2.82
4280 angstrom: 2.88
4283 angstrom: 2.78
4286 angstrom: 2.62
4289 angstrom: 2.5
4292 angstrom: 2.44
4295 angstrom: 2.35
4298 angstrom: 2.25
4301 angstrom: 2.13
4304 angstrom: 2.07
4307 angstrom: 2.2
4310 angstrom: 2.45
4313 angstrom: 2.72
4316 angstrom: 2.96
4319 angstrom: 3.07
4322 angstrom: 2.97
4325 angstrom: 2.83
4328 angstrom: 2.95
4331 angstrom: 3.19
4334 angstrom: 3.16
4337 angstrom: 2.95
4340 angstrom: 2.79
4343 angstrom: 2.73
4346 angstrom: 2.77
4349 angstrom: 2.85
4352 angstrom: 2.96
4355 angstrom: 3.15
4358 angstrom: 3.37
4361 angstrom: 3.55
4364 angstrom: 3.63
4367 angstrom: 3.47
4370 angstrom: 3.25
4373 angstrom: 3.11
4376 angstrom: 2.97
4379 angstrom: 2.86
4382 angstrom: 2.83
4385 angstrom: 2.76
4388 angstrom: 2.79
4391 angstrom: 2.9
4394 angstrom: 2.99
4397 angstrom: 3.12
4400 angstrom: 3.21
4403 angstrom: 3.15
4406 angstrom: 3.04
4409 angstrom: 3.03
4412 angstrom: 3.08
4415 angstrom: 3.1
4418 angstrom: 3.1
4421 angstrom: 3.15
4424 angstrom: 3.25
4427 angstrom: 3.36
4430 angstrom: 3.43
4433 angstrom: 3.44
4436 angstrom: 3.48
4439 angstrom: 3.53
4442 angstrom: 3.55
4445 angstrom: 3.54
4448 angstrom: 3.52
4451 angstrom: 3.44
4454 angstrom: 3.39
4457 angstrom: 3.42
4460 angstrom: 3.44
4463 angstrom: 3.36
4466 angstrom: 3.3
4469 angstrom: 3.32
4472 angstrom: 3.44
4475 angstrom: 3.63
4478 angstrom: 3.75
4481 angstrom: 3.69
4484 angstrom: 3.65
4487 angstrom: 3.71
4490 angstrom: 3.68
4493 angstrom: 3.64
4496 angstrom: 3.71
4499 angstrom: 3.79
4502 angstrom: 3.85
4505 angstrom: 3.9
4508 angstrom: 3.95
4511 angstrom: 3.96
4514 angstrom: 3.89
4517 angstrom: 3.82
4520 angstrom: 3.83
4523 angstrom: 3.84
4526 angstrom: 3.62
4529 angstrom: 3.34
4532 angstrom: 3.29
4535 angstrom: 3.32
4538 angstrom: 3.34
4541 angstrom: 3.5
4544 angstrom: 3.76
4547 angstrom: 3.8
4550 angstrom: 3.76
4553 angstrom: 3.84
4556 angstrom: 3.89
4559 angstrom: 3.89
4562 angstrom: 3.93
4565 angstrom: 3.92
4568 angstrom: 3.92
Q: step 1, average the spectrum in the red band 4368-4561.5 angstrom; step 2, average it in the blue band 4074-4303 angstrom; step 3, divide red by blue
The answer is 1.30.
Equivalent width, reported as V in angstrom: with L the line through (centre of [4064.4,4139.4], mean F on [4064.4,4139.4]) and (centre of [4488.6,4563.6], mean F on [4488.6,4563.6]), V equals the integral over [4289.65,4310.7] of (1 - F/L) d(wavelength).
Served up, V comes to 5.8 angstrom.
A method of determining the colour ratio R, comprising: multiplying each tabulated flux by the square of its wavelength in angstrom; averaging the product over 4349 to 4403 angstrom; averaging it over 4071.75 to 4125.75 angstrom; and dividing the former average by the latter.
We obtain 1.36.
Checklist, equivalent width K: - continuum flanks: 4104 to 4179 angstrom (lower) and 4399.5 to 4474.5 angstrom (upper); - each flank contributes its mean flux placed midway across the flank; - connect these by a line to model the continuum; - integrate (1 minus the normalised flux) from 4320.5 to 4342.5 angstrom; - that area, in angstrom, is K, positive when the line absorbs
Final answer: 0.9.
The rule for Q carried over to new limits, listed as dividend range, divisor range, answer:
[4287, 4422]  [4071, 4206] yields 1.12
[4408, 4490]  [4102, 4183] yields 1.30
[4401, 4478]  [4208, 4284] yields 1.21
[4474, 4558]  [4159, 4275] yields 1.38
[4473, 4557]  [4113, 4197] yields 1.40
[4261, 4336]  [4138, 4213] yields 1.04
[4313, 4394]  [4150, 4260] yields 1.15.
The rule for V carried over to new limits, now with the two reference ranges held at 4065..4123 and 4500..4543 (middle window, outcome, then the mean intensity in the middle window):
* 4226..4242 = 1.2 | 2.72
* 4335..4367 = 1.5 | 3.09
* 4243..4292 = 3.8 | 2.8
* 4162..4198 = 3.0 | 2.58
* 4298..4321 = 4.6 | 2.51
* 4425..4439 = 0.1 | 3.43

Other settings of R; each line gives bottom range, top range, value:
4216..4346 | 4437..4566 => 1.48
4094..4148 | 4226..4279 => 1.14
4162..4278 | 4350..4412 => 1.25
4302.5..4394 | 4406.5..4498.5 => 1.22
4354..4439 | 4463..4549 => 1.21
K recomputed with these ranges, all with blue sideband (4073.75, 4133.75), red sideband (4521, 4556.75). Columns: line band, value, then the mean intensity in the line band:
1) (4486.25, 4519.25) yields -2.7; 3.81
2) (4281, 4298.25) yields 3.0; 2.52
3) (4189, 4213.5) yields 2.3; 2.58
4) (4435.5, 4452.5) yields -0.6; 3.51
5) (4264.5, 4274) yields 0.3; 2.91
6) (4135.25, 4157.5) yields 0.5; 2.65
